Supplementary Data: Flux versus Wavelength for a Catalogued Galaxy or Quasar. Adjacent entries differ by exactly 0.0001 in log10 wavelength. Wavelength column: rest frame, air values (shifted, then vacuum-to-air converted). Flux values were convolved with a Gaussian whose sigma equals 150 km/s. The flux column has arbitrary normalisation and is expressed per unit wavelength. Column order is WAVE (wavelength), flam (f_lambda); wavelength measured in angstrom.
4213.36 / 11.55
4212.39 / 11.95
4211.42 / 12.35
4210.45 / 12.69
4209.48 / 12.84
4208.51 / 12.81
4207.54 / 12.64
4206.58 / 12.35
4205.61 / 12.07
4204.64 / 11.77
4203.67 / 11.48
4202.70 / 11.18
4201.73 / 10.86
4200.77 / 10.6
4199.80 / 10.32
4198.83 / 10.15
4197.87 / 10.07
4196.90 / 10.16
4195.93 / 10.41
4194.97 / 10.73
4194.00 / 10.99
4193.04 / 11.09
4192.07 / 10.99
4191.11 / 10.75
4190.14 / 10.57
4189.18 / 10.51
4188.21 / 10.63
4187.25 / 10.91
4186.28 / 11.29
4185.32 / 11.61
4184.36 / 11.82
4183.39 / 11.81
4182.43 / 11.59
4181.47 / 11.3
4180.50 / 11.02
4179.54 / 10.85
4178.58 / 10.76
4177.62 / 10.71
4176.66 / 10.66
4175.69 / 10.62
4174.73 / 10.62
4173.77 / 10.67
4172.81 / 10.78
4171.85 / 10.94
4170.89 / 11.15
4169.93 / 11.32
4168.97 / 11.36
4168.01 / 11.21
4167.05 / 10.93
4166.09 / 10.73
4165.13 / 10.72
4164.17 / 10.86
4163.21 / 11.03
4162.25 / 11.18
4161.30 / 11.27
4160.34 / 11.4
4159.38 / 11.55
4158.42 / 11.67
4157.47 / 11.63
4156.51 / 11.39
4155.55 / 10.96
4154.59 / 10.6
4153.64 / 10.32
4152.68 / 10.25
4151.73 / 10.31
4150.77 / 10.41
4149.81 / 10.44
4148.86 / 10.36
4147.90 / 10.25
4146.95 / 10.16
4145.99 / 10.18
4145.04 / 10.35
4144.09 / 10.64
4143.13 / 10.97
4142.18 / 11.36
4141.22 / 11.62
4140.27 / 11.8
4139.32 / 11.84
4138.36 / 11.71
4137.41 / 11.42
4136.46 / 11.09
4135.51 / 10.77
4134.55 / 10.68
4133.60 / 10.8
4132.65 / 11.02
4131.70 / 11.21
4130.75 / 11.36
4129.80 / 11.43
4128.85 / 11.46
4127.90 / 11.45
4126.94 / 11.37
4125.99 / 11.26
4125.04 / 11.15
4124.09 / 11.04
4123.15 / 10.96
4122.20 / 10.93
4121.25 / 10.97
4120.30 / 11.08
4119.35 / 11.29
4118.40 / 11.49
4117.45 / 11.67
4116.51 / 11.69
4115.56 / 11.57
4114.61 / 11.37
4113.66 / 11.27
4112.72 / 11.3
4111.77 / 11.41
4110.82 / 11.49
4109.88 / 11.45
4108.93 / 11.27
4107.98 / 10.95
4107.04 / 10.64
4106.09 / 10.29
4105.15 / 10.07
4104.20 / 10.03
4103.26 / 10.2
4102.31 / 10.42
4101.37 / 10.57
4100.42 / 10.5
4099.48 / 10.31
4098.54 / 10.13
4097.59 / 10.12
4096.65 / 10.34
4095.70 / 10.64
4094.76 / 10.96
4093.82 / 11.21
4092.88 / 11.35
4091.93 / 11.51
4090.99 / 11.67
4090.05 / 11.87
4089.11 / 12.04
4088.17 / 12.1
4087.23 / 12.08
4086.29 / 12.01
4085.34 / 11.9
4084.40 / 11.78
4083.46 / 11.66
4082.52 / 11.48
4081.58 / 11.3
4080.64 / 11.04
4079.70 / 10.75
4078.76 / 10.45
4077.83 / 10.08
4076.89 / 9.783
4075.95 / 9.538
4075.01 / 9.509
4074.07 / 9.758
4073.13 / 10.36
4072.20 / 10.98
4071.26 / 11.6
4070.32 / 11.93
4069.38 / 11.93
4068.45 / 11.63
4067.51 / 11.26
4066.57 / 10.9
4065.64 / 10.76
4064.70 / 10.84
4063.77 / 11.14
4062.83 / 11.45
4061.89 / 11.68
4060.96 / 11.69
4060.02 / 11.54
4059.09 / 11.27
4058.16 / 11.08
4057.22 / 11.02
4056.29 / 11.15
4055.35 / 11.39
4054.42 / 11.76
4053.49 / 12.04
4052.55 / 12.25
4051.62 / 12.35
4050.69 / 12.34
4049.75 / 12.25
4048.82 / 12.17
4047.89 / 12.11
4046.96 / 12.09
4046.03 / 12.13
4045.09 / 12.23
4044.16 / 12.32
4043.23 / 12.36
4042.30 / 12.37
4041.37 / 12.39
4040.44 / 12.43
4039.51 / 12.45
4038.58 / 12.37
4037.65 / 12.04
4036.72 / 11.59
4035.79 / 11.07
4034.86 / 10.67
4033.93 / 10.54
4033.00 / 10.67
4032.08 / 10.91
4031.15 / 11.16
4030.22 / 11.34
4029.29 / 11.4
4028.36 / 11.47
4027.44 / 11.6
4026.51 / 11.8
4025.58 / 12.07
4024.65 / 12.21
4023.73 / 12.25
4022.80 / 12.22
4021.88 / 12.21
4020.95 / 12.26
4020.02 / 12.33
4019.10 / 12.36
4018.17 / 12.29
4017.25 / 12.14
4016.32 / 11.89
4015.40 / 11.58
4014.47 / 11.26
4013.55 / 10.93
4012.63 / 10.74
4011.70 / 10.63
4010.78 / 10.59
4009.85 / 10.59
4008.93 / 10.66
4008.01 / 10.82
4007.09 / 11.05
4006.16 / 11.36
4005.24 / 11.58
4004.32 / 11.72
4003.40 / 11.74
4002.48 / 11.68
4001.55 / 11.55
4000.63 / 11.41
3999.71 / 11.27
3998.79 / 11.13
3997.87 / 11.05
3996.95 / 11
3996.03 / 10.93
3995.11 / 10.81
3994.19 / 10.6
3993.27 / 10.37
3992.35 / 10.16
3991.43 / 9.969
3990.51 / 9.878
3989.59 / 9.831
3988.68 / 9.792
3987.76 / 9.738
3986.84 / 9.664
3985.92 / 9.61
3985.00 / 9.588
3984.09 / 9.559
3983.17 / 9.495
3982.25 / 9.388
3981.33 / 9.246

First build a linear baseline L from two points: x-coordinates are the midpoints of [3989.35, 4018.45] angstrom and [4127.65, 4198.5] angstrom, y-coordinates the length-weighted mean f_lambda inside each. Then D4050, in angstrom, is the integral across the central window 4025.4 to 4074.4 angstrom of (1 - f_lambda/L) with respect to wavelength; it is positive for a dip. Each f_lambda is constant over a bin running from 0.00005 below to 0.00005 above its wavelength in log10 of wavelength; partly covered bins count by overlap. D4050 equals -2.5 angstrom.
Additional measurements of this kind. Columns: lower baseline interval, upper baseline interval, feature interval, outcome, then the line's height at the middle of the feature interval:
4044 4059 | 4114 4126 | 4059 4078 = 1.3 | 11.7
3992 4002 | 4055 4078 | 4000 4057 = -3.8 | 11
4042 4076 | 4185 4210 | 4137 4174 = 0.9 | 11.3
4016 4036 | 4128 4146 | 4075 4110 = 1.5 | 11.4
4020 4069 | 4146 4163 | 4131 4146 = -0.2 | 10.9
